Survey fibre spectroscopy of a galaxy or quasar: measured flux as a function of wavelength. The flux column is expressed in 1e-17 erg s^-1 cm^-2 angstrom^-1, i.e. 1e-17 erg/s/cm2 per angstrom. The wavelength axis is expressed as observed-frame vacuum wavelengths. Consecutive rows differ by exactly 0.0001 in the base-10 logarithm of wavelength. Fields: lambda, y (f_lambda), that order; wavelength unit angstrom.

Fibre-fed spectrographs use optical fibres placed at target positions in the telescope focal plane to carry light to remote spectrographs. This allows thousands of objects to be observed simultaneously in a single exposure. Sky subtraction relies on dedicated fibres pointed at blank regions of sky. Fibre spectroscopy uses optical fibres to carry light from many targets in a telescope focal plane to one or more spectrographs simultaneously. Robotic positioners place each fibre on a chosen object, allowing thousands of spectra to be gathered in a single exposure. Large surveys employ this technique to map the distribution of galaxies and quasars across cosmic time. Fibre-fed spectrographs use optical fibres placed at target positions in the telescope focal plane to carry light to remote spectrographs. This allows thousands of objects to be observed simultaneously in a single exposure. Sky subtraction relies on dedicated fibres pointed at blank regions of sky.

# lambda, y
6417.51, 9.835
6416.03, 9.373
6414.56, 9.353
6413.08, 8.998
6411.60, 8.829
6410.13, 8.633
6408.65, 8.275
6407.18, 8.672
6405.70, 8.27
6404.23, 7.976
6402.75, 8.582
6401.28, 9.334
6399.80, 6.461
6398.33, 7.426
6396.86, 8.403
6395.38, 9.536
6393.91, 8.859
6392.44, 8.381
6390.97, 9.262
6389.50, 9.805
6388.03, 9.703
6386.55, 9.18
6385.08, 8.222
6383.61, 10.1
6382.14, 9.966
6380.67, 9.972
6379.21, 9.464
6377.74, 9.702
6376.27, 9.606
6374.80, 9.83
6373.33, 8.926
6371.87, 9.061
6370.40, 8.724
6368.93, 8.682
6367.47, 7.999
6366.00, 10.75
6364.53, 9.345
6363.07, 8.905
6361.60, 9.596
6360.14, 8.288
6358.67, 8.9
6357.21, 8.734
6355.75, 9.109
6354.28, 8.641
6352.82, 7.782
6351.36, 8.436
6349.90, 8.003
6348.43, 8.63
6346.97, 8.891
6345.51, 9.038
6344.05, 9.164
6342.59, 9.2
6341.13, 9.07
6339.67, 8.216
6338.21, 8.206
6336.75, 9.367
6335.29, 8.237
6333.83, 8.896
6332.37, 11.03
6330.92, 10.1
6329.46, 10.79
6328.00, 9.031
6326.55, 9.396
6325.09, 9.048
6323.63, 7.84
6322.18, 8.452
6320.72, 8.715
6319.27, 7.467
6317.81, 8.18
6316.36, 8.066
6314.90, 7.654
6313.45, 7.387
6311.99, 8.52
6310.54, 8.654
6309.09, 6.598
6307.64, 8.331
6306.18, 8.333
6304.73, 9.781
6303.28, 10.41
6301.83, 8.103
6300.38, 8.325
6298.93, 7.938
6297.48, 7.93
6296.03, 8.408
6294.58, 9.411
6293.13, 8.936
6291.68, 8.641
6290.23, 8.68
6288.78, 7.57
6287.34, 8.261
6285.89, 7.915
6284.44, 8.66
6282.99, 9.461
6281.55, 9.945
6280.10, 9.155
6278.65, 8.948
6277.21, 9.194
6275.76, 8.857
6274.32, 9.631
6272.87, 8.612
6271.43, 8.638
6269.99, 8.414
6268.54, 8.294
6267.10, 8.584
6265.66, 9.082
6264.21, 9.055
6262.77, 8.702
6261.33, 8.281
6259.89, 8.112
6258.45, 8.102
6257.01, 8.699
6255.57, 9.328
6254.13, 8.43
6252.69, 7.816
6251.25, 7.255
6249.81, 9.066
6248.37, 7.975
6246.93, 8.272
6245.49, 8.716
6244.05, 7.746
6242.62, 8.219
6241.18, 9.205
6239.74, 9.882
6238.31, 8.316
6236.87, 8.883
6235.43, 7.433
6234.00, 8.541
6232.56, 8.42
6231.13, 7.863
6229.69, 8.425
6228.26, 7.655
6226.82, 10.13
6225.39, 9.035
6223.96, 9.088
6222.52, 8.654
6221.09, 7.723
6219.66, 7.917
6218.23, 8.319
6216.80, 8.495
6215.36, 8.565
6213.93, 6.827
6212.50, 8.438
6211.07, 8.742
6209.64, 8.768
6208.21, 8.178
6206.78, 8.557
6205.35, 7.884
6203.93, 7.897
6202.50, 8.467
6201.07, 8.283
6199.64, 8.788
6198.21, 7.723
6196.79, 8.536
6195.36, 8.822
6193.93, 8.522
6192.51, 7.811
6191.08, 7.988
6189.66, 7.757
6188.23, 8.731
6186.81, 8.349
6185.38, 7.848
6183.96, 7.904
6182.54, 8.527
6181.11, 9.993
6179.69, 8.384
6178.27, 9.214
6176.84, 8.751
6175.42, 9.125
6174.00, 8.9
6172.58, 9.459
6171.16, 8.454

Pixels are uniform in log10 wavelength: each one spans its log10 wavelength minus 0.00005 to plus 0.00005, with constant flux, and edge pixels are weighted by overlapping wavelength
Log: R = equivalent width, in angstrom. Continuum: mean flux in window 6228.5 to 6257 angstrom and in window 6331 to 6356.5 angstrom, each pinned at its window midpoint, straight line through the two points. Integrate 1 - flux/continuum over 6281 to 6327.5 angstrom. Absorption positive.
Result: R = 1.1 angstrom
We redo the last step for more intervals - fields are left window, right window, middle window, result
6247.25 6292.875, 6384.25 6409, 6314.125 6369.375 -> -1.39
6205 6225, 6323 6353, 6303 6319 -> 1.03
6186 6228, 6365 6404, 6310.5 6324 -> 1.11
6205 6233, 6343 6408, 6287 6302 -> 0.43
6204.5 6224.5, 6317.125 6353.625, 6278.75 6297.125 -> -0.25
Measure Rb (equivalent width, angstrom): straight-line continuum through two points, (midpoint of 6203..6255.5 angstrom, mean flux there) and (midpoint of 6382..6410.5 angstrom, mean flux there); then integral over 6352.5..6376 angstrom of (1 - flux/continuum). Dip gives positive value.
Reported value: -0.9 angstrom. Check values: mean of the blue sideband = 8.38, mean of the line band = 8.99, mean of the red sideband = 8.73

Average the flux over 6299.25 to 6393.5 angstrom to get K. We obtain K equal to 8.91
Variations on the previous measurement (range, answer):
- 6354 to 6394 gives 9.22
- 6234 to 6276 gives 8.54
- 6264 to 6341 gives 8.7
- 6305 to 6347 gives 8.69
